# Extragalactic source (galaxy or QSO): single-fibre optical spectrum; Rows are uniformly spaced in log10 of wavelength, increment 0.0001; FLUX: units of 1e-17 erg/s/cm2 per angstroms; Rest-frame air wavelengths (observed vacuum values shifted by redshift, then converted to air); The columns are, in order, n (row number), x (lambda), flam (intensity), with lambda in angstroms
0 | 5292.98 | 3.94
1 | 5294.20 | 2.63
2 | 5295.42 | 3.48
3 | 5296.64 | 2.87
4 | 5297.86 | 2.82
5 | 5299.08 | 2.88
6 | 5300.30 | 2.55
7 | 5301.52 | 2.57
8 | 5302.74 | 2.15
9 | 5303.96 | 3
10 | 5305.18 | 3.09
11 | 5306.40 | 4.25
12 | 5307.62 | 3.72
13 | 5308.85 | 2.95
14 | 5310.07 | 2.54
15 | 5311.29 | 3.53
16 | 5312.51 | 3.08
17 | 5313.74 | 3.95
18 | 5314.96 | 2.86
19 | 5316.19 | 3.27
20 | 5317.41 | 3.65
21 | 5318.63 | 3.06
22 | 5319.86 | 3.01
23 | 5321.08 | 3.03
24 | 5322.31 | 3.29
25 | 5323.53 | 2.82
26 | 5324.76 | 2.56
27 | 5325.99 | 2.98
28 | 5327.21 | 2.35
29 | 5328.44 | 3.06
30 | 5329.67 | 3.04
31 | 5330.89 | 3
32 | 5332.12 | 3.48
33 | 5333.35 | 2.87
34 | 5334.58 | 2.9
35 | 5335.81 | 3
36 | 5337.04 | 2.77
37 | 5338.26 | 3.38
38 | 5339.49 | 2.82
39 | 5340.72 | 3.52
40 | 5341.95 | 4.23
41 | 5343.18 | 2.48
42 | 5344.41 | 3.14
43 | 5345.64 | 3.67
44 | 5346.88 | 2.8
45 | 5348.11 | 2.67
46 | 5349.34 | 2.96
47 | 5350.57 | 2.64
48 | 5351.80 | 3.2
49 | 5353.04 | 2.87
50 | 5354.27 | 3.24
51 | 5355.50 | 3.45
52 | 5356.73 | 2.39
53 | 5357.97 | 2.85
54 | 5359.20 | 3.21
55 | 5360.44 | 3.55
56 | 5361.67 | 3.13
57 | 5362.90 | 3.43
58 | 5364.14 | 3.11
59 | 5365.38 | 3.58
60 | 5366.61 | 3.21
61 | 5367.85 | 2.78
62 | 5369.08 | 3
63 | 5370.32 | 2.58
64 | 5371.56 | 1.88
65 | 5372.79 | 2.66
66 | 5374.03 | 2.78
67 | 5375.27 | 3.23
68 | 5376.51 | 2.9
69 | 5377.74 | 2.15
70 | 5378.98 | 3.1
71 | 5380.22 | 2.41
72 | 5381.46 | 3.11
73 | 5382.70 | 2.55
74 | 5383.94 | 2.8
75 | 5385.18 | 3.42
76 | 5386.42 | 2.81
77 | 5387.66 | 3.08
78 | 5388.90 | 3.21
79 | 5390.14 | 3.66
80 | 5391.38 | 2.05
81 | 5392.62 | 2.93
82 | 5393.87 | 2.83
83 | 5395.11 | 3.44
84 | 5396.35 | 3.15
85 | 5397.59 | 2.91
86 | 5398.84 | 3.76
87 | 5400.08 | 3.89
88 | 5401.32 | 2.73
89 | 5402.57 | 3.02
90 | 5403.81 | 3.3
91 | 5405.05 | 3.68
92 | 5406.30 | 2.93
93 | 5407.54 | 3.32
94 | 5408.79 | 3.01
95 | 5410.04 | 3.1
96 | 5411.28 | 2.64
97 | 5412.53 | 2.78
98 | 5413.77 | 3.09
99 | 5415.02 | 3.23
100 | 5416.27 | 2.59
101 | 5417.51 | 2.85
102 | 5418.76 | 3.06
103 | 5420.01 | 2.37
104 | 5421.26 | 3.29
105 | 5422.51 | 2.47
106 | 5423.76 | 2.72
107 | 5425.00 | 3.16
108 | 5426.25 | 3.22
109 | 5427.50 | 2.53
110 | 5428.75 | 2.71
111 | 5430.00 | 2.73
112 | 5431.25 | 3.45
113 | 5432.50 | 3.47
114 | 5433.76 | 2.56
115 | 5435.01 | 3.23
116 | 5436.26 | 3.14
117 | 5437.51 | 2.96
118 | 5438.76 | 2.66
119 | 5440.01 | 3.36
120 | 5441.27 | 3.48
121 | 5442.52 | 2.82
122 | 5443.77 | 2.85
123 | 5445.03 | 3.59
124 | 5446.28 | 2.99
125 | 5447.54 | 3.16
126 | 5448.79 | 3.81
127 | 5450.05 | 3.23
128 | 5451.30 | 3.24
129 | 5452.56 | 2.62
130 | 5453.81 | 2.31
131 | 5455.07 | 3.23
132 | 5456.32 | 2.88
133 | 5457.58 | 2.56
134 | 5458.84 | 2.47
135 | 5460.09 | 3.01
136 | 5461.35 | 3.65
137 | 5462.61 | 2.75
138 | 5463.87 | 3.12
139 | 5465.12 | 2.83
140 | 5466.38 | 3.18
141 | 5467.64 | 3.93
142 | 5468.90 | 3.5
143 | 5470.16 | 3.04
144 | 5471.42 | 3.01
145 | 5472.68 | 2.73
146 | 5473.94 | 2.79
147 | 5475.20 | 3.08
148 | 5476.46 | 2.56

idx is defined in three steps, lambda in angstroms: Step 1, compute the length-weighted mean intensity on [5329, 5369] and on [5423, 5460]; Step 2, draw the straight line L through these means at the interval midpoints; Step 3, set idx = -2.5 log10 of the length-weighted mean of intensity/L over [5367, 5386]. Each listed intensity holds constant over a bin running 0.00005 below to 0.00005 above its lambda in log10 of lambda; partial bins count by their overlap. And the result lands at 0.12 mag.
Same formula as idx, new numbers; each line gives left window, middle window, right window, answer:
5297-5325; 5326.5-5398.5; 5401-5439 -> 0.01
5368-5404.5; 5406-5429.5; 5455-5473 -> 0.03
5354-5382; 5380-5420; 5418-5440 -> -0.04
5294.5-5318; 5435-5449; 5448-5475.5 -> -0.03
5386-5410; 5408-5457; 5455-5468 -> 0.03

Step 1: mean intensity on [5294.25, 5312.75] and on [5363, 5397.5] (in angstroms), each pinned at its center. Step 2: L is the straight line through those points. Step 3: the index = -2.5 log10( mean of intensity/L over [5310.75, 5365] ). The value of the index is -0.046 mag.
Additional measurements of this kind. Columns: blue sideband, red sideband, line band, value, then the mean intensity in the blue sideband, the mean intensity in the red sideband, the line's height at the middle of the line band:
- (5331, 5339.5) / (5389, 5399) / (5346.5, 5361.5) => 0.021 mag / 3.04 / 3.07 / 3.05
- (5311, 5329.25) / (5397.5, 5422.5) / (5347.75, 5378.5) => 0.050 mag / 3.09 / 3.07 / 3.08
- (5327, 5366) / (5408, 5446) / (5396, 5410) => -0.080 mag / 3.09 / 2.97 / 3.01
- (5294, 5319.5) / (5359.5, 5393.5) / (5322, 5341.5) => 0.015 mag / 3.1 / 2.93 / 3.04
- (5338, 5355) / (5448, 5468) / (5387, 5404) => -0.019 mag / 3.11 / 3.04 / 3.08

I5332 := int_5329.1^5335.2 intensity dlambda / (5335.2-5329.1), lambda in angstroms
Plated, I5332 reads 3.06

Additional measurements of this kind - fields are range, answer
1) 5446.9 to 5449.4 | 3.48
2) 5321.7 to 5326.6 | 2.91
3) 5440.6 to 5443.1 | 3.15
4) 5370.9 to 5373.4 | 2.28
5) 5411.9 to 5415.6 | 3.03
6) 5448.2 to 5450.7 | 3.51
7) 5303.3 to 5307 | 3.43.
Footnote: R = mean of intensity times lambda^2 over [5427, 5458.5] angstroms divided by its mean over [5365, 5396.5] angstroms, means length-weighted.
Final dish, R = 1.07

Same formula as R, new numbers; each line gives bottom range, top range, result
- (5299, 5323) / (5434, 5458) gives 1.03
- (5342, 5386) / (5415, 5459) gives 1.03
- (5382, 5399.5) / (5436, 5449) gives 1.05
